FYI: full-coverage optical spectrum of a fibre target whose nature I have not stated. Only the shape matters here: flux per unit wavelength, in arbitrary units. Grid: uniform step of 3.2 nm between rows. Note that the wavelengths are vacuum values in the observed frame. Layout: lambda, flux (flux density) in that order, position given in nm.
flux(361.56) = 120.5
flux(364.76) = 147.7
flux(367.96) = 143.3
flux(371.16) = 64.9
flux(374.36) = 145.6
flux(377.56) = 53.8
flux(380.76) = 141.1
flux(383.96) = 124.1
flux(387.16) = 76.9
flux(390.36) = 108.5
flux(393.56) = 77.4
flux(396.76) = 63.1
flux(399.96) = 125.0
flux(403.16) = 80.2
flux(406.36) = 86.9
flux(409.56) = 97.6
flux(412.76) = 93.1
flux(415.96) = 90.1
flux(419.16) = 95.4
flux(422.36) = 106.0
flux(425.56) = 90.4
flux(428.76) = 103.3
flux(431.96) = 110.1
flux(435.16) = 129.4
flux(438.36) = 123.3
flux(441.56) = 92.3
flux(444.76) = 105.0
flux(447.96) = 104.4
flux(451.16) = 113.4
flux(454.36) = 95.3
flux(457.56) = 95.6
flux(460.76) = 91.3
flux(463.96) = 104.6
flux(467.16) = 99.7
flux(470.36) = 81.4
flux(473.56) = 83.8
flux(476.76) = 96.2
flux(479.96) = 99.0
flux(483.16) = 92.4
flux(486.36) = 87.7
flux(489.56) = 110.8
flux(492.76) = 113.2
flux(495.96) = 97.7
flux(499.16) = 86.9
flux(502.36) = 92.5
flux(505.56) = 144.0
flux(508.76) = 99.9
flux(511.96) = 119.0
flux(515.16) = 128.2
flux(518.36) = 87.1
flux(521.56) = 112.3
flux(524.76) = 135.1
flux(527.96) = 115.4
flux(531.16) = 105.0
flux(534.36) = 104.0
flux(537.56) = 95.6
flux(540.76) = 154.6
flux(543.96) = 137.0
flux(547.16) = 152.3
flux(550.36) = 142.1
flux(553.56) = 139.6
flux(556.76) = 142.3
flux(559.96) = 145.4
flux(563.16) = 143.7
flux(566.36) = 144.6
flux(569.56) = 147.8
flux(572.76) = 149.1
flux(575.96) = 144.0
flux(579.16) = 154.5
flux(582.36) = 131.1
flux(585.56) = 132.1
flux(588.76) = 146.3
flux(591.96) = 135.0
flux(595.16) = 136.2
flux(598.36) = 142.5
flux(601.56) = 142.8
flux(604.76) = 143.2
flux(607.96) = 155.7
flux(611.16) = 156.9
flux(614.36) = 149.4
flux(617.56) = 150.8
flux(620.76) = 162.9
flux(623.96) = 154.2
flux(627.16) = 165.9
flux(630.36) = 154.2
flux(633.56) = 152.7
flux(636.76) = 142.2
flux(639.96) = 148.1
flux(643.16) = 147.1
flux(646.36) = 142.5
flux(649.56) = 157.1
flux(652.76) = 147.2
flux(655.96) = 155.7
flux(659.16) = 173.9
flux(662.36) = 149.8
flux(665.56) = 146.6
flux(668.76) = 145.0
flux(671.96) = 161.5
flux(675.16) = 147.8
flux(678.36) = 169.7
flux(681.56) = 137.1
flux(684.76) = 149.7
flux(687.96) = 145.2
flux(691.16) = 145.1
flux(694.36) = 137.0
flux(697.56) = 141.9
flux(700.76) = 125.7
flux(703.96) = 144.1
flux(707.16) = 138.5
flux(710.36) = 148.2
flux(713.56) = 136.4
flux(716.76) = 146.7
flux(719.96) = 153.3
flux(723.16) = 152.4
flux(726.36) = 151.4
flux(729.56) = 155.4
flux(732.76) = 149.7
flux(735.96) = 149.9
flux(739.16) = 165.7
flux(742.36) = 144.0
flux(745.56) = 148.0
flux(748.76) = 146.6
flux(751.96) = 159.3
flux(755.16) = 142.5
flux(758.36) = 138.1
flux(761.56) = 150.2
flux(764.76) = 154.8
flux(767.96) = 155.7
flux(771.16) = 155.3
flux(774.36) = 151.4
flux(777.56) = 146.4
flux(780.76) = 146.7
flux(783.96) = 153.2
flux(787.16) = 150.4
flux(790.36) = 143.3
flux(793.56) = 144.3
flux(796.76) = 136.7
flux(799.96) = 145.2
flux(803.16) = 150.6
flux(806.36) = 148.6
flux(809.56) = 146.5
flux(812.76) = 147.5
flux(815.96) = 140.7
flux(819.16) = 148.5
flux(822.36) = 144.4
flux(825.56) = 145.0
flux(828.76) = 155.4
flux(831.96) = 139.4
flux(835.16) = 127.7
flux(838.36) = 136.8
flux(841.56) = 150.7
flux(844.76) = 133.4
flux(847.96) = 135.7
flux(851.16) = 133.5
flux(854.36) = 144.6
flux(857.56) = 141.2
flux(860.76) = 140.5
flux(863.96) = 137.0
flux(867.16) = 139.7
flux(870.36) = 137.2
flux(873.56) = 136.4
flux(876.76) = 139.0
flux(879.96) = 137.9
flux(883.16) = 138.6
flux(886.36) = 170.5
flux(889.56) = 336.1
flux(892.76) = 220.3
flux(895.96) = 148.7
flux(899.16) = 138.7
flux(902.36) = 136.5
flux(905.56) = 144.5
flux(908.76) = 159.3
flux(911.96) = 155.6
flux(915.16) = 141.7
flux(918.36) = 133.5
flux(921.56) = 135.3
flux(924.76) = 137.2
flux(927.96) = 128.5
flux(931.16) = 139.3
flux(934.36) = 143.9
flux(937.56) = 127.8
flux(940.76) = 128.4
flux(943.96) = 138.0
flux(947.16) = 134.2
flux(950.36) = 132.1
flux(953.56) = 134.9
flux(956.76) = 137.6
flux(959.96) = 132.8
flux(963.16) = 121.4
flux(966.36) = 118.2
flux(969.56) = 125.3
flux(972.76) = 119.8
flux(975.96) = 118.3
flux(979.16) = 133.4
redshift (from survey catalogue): 0.35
